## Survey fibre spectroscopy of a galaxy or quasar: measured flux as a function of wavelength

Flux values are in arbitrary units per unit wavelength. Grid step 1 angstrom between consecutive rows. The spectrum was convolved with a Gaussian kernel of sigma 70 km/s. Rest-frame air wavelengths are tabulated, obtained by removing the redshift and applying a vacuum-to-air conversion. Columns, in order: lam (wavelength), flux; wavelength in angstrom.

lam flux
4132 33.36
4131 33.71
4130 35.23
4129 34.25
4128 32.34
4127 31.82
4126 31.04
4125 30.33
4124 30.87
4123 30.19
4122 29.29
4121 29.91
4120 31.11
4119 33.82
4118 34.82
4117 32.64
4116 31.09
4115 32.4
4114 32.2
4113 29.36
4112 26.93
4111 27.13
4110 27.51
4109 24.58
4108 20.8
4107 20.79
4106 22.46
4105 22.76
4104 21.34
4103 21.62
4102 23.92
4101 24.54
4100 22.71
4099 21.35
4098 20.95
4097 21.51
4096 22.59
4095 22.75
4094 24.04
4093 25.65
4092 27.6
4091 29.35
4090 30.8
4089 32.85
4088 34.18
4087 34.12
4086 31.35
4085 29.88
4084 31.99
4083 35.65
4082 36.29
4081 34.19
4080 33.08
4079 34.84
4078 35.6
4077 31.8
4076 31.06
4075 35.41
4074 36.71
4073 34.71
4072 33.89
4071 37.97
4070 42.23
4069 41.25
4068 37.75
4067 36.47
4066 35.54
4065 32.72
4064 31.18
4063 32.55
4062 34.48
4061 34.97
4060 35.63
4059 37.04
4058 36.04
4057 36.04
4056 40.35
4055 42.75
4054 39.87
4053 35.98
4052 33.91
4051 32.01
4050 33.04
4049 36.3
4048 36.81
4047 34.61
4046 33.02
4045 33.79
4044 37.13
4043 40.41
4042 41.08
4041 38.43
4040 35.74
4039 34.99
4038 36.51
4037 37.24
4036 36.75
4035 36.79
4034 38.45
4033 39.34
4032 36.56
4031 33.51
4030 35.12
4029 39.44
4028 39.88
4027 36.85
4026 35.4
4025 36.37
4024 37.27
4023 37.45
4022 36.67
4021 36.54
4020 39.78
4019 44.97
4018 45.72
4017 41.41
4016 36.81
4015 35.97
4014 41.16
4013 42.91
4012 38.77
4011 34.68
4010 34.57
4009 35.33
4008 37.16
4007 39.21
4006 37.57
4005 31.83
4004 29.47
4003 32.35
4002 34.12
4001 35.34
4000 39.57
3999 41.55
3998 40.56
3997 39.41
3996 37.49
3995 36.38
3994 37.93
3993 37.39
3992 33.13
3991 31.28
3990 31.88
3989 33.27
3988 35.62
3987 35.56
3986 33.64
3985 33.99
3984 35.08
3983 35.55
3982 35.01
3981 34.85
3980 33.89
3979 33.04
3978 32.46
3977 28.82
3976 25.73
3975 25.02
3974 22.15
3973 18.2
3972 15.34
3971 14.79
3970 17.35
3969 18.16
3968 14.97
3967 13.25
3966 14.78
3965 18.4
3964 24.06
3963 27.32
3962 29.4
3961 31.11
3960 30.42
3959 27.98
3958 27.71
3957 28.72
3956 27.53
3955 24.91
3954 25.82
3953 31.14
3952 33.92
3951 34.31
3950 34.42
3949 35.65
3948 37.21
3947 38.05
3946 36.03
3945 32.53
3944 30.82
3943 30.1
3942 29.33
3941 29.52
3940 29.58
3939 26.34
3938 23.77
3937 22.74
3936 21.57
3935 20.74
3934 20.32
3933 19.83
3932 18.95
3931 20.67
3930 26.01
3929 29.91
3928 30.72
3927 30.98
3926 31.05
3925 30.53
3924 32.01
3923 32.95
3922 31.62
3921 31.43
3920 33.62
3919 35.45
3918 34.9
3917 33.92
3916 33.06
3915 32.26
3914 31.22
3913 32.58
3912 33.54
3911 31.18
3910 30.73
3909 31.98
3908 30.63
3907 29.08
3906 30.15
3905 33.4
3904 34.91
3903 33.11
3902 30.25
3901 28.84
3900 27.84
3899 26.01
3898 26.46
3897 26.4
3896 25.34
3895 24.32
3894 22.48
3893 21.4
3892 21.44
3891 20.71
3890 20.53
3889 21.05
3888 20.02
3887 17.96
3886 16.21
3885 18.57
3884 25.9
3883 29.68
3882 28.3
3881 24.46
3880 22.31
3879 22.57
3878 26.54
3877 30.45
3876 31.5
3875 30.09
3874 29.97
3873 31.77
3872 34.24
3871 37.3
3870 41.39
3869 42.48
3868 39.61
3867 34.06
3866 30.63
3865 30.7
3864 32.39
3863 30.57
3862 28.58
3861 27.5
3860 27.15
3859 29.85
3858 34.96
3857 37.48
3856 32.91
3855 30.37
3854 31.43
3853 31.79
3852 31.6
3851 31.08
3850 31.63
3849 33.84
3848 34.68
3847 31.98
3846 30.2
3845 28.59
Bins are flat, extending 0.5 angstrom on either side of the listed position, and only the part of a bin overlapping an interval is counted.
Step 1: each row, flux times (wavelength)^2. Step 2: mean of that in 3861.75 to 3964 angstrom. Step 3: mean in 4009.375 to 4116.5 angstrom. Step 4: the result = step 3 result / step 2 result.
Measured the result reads 1.24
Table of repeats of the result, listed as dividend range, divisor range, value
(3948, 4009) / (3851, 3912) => 1.11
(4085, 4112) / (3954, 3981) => 1.12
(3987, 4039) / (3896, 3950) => 1.30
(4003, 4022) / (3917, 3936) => 1.39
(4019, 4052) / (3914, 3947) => 1.33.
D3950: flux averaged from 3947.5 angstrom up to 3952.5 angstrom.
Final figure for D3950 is 35.1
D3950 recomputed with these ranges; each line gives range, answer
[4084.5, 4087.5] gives 31.8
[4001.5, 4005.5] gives 31.9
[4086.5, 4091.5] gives 32.3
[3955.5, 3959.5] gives 28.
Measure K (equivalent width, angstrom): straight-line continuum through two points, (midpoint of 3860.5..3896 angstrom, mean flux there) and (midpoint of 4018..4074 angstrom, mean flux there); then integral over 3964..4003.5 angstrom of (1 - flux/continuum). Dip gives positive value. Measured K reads 4.4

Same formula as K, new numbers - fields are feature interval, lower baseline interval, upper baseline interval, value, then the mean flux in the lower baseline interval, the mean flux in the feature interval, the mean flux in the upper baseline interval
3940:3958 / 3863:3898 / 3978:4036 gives 0.46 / 27.5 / 31.6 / 36.6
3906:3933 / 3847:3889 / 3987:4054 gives 1.42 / 30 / 30.6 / 36.8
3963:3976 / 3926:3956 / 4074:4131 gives 4.51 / 28.5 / 18.7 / 29.2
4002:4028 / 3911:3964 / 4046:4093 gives -3.80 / 29.7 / 37.4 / 34.7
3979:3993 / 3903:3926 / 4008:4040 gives 0.68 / 32.3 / 34.1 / 37.8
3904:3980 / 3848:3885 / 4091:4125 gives 4.27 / 31.2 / 28.1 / 26.5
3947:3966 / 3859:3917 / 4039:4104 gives 0.62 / 28.7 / 29.3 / 33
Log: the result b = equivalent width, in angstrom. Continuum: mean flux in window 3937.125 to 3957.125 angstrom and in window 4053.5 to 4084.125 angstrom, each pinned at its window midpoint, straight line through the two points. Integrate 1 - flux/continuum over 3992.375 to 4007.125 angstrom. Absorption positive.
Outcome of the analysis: -1.59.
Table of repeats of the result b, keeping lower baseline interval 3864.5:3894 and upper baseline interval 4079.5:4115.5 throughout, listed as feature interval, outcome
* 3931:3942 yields 1.6 angstrom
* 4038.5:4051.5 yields -4.1 angstrom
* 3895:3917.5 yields -2.4 angstrom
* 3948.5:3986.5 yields 0.5 angstrom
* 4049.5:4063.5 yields -4.5 angstrom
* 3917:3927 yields -1.9 angstrom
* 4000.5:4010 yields -2.5 angstrom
